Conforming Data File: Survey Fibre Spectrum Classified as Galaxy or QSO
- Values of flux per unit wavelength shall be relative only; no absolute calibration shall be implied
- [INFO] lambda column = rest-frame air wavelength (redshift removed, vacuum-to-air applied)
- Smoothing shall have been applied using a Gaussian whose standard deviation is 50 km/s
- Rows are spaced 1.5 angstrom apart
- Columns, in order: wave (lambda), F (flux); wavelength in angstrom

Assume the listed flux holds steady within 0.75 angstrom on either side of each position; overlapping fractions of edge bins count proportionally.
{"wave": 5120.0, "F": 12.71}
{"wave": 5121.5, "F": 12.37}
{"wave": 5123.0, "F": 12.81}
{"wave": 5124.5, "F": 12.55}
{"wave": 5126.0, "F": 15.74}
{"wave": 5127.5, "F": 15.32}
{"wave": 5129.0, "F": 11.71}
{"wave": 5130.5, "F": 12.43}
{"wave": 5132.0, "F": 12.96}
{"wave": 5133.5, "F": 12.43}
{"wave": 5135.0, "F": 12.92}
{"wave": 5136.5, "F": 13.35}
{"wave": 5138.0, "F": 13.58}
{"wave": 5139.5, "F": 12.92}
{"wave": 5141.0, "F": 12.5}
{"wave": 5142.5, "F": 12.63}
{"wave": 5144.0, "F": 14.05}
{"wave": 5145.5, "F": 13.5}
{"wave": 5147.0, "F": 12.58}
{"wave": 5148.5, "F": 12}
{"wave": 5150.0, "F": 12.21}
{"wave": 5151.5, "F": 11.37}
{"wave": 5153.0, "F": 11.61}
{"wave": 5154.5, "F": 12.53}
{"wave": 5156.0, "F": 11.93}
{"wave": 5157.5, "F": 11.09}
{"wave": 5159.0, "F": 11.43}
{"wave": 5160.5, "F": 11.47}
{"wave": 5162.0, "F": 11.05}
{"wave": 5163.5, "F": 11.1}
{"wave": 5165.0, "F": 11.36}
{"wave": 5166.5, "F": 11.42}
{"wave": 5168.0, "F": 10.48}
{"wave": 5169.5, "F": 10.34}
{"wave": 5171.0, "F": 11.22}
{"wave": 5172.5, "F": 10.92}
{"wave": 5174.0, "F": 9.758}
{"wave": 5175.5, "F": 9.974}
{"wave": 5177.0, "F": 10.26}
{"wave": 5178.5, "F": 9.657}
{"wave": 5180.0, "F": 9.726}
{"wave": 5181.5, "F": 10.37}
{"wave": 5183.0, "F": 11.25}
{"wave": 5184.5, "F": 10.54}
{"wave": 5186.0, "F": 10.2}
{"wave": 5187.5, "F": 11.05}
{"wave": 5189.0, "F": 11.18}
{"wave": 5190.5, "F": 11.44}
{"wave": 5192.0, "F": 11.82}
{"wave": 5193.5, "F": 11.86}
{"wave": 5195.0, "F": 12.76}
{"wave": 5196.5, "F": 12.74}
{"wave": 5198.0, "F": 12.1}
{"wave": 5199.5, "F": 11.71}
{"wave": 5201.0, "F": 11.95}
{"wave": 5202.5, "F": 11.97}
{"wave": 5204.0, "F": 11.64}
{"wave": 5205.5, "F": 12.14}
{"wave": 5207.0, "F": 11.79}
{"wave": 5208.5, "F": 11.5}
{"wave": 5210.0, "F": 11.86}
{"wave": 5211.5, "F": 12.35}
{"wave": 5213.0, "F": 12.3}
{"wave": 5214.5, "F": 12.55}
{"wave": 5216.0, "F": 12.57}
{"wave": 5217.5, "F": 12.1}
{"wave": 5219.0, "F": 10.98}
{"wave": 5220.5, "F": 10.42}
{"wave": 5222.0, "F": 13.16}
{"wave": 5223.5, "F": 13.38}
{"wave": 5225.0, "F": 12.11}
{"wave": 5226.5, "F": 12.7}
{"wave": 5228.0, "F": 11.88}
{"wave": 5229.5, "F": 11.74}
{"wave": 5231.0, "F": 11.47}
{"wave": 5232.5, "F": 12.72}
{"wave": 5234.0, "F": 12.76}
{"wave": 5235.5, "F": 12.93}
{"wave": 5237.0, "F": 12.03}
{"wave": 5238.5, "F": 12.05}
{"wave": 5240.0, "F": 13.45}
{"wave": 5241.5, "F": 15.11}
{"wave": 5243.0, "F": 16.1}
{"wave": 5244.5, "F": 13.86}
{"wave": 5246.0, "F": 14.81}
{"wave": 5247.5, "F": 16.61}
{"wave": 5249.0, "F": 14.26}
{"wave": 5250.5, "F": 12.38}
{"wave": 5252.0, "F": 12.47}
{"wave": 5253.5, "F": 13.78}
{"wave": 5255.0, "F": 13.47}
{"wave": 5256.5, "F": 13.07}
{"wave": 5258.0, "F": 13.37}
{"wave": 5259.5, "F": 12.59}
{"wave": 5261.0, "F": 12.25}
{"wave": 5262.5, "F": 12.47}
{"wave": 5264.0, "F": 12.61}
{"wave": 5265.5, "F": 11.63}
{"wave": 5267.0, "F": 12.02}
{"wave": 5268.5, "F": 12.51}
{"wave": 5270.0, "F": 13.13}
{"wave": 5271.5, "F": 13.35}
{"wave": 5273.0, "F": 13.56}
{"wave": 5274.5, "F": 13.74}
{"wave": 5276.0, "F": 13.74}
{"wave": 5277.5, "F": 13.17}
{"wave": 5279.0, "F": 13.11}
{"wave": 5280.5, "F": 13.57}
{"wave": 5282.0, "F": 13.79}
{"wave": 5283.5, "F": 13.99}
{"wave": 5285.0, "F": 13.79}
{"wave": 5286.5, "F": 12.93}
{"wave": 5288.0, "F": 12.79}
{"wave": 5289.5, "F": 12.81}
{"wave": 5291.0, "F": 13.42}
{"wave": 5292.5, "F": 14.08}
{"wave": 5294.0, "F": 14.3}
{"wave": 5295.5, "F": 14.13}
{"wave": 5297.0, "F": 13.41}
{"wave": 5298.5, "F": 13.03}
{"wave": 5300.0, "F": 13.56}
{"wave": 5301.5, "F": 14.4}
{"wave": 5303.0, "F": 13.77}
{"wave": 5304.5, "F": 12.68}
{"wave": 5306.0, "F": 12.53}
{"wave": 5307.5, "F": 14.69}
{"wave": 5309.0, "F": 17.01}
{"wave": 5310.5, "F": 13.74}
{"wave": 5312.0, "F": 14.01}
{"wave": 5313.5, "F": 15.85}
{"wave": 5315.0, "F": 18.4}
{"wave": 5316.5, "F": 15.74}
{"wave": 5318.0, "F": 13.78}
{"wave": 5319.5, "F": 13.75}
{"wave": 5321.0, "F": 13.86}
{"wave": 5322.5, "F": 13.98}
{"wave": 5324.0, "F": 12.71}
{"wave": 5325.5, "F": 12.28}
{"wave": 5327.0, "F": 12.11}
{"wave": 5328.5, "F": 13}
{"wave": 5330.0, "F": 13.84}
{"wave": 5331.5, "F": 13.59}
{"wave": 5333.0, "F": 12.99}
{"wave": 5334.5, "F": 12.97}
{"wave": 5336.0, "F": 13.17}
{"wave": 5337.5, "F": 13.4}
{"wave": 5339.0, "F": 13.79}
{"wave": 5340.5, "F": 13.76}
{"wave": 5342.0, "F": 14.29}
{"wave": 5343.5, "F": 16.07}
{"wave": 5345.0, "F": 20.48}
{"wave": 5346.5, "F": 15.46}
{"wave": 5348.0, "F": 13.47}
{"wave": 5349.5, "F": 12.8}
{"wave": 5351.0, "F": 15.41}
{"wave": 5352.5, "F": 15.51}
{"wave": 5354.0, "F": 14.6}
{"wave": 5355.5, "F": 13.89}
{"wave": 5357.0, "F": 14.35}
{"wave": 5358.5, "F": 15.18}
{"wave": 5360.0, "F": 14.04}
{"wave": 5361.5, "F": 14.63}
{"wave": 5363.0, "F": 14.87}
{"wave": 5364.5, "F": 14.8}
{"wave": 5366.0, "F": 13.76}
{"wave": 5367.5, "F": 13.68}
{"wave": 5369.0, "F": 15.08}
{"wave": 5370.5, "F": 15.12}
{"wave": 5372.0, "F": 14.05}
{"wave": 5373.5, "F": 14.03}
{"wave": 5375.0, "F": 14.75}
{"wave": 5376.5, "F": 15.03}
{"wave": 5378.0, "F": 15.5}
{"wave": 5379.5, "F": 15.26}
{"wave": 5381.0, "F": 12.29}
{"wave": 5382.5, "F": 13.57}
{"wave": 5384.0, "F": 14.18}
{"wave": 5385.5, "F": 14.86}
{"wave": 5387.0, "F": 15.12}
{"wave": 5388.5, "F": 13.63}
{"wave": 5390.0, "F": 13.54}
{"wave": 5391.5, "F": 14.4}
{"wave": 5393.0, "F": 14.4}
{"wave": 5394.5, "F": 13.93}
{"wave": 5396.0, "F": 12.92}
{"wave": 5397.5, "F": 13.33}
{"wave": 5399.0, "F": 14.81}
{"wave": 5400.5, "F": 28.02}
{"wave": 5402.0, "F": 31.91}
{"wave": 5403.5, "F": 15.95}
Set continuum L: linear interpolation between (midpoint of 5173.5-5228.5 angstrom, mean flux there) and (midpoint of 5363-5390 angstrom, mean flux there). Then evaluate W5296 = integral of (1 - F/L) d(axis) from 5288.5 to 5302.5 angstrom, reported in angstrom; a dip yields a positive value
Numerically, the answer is -0.62 angstrom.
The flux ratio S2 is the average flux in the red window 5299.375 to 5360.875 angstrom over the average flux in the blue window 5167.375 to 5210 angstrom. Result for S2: 1.28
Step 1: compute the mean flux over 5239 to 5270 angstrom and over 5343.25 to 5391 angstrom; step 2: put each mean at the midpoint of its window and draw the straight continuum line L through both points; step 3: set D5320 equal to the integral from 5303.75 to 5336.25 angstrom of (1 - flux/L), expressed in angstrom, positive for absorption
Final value 0.4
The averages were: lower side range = 13.4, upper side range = 14.6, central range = 14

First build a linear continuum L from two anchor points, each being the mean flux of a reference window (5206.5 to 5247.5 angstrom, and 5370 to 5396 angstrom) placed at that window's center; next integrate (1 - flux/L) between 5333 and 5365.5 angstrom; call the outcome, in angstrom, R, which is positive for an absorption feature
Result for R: -1.5 angstrom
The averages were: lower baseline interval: 12.7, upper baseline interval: 14.3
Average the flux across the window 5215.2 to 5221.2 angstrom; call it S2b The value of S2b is 11.5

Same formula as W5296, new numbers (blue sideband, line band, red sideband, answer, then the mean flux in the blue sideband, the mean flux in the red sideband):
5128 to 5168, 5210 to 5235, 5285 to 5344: 1.5 angstrom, 12.2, 13.9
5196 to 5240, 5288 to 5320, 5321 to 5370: -1.6 angstrom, 12.1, 14.2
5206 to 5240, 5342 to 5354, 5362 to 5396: -1.3 angstrom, 12.2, 14.3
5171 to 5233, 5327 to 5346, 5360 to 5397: -0.8 angstrom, 11.6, 14.3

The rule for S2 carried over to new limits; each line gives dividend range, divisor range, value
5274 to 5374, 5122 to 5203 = 1.19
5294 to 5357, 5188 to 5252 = 1.13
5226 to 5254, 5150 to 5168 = 1.16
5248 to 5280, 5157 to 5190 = 1.21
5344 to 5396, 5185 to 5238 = 1.21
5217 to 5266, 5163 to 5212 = 1.15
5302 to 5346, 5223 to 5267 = 1.09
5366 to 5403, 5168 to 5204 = 1.40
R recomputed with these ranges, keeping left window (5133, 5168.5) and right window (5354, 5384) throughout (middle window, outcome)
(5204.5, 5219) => 0.8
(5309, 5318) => -1.1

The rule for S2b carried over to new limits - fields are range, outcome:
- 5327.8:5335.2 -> 13.3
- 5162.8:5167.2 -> 11.3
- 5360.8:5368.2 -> 14.4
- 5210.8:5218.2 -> 12.4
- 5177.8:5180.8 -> 9.7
